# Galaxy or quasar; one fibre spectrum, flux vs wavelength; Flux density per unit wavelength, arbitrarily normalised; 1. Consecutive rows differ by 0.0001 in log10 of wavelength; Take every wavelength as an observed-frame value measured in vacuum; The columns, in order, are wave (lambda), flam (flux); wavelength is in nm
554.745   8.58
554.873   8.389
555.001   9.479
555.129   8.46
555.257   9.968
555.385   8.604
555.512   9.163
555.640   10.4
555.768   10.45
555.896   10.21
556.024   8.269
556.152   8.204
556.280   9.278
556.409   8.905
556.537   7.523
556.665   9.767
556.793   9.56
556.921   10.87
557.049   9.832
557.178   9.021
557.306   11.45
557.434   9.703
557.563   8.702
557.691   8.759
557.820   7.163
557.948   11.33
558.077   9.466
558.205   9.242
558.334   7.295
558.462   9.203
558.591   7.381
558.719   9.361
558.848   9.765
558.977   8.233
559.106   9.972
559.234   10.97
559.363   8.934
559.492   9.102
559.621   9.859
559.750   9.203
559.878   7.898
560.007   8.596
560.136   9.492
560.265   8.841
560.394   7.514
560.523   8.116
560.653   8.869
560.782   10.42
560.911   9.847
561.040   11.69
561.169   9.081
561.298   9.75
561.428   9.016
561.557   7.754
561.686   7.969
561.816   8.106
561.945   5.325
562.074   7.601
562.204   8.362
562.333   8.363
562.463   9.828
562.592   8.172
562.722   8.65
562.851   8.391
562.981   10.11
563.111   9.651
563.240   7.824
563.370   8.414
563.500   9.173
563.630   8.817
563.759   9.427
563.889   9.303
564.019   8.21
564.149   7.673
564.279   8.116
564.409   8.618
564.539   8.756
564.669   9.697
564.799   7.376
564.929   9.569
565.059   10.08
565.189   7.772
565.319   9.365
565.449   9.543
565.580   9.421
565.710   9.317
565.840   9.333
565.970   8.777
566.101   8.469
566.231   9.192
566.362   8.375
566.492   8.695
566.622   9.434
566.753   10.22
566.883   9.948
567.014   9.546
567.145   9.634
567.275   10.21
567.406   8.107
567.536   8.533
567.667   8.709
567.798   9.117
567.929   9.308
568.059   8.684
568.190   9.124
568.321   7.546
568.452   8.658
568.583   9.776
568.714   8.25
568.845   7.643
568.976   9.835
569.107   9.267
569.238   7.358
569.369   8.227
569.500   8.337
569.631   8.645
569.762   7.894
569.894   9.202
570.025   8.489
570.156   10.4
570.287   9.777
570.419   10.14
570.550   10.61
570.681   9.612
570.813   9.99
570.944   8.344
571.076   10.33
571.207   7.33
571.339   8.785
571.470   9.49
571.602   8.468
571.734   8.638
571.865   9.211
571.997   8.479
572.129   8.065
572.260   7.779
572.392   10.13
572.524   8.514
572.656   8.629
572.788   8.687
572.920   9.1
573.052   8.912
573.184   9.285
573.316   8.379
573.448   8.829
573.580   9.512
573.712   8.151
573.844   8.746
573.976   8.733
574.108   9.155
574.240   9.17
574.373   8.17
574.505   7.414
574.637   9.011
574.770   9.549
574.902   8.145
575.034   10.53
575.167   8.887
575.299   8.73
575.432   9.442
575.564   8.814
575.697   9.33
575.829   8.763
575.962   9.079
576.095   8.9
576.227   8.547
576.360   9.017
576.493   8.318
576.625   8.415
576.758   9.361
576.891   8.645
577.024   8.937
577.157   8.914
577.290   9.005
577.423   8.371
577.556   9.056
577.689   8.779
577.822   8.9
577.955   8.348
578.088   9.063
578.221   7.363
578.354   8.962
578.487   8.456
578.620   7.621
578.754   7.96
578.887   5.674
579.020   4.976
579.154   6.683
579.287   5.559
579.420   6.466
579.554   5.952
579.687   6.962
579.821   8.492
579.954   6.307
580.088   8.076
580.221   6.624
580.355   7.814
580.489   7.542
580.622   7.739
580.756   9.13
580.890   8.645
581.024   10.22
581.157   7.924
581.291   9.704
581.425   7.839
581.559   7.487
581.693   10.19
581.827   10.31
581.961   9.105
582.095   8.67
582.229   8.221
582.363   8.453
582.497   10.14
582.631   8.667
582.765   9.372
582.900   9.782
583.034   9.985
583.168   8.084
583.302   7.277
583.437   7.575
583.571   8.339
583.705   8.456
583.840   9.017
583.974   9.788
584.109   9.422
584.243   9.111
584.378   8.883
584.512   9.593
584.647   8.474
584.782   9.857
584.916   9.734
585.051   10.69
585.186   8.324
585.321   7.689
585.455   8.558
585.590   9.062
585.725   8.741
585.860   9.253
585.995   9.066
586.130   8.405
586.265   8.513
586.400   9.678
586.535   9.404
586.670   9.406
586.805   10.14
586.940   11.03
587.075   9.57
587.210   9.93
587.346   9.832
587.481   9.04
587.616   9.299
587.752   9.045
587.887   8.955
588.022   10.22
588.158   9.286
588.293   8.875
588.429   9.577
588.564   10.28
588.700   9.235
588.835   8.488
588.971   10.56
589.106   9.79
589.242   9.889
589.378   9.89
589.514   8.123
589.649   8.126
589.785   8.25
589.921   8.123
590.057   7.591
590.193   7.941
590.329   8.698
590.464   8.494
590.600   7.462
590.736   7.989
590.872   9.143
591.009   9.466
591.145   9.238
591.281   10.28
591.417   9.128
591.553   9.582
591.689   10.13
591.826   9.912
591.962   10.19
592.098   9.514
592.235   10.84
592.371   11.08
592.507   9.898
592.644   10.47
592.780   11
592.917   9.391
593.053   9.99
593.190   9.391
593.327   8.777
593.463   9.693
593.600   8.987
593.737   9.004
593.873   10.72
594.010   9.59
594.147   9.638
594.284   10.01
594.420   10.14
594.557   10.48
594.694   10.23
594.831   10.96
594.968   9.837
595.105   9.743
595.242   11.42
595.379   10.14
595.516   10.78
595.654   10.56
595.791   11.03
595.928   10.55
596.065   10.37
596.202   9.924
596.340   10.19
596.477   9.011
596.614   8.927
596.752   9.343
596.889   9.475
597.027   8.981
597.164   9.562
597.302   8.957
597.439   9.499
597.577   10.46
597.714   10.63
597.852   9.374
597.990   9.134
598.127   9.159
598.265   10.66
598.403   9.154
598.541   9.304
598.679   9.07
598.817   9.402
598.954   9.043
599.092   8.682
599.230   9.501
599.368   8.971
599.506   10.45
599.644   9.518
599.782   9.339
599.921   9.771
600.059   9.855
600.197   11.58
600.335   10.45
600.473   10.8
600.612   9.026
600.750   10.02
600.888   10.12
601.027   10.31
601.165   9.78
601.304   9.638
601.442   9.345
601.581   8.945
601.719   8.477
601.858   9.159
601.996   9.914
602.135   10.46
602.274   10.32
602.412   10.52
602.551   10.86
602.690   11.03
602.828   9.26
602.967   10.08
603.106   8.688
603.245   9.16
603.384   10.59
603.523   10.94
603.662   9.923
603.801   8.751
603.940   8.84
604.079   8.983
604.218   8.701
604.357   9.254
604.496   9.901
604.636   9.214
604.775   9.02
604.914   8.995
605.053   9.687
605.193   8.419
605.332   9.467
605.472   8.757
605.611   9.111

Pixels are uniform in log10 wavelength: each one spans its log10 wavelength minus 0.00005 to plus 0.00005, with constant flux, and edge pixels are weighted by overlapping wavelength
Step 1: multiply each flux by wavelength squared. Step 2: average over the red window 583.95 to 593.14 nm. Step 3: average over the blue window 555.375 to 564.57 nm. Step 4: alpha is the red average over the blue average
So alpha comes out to 1.15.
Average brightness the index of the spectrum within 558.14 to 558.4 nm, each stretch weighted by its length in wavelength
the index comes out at 8.3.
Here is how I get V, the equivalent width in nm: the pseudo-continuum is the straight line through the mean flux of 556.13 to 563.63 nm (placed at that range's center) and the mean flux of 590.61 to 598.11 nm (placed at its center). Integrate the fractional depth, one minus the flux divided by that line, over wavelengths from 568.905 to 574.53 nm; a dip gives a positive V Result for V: 0.230 nm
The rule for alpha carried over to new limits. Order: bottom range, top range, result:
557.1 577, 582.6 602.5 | 1.16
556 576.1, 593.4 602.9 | 1.23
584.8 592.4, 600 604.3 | 1.11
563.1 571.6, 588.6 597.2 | 1.17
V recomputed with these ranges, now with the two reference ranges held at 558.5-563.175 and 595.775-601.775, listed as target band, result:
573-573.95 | 0.034 nm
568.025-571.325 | 0.049 nm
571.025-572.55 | 0.060 nm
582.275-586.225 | 0.177 nm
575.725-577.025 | 0.057 nm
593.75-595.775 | -0.148 nm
